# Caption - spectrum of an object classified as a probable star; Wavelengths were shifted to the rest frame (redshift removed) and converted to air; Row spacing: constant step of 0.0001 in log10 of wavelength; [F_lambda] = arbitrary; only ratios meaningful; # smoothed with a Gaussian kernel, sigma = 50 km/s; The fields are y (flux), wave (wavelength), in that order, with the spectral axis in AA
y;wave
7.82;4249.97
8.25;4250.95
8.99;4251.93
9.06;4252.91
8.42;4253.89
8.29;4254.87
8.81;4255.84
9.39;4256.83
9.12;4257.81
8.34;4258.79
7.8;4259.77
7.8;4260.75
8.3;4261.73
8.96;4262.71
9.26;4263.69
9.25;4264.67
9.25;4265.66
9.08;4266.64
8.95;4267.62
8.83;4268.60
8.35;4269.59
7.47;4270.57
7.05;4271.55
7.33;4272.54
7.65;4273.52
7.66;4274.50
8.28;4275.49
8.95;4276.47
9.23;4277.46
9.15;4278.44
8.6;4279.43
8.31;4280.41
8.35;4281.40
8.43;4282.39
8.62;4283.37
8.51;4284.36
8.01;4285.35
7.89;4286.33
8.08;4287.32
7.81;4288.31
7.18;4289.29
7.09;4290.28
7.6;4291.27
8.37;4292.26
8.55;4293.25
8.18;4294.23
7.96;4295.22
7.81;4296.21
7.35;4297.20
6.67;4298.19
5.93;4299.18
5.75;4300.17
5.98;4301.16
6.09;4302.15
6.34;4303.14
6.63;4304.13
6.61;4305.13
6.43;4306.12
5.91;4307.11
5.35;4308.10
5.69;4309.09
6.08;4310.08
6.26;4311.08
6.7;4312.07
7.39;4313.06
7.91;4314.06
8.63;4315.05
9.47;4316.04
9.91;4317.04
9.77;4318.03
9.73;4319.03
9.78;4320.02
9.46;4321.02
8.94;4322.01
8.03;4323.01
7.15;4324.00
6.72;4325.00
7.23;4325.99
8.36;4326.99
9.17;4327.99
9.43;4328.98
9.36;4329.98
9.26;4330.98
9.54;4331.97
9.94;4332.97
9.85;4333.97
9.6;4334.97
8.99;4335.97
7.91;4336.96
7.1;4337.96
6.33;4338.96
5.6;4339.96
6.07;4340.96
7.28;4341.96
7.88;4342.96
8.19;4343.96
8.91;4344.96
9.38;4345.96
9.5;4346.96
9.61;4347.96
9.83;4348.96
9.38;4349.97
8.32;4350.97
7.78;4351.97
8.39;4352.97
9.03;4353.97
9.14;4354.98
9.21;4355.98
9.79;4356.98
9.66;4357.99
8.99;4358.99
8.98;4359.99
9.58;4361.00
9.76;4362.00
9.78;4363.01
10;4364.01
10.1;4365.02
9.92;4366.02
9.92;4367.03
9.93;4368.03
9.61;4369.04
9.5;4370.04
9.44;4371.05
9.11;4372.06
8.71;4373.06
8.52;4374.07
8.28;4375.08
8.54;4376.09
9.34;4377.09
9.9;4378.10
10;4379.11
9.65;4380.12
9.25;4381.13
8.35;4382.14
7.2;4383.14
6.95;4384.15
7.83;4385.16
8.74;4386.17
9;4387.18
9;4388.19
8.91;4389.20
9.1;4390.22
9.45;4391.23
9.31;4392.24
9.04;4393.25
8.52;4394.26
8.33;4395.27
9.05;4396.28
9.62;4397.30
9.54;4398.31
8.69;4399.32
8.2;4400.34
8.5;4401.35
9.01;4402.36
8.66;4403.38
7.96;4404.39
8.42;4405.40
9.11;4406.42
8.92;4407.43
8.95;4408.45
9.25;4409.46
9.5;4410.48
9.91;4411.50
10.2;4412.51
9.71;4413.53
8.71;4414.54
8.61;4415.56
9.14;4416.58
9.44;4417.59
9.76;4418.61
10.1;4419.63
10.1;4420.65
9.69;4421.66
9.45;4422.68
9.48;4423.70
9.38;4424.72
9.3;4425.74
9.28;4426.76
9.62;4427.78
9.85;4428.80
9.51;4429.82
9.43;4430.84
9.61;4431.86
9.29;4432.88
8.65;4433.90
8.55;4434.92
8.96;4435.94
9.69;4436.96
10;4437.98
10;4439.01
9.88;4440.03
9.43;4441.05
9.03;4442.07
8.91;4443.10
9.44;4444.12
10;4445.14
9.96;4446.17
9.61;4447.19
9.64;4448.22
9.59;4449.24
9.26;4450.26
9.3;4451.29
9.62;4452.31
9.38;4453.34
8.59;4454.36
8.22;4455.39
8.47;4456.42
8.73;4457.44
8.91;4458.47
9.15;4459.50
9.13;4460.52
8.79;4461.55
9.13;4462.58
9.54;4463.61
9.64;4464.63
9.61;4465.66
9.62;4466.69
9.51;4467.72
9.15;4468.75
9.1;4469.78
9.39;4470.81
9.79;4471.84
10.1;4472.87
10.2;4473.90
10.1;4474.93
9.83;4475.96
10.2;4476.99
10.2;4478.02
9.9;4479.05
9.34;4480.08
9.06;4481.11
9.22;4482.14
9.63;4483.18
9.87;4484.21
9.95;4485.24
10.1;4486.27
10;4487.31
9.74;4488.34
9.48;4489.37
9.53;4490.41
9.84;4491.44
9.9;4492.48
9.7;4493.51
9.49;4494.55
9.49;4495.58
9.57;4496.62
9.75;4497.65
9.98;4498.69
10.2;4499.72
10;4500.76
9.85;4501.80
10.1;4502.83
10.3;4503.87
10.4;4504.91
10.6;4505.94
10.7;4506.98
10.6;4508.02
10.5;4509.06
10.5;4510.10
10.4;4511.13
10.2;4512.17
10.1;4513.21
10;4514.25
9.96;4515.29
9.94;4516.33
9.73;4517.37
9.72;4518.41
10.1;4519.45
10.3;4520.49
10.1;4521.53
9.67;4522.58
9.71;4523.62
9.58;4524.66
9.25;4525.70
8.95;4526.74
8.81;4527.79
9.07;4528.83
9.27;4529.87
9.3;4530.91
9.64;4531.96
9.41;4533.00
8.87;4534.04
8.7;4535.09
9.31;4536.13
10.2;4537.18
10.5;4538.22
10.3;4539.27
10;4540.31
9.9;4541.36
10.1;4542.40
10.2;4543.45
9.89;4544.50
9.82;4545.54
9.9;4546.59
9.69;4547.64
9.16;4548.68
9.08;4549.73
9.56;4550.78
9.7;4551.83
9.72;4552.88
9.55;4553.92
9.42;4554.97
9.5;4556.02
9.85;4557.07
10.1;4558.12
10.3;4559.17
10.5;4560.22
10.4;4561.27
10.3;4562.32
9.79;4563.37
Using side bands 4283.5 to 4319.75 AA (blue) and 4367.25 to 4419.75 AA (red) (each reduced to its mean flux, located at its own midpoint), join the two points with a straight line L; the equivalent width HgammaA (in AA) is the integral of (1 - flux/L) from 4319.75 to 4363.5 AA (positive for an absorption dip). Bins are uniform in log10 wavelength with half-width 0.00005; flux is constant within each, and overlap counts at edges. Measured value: -3.1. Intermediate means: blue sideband 7.41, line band 8.68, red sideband 9.01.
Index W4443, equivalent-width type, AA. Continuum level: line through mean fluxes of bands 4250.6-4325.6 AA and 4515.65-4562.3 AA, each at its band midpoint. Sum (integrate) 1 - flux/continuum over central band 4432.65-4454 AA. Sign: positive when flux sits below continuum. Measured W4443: -0.9 AA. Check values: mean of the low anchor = 7.96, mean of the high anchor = 9.71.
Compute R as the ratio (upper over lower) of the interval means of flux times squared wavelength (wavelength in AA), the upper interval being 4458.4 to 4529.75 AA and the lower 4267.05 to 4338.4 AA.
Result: 1.34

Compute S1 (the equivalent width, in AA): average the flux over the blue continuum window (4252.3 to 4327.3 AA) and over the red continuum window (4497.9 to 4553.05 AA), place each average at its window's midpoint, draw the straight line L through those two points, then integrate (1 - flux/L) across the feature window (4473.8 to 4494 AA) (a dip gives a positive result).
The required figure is -0.6 AA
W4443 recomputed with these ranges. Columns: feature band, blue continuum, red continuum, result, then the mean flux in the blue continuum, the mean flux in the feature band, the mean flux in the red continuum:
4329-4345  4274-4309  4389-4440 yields -0.2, 7.51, 8.25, 9.24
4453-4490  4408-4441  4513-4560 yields 0.4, 9.47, 9.47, 9.69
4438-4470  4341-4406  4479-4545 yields 0.5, 8.97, 9.31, 9.82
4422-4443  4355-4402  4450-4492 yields -0.2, 9.1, 9.41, 9.47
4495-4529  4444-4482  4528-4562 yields -1.2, 9.44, 9.95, 9.71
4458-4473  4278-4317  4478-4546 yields -0.1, 7.4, 9.35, 9.82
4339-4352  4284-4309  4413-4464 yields -0.6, 7.09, 8.24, 9.34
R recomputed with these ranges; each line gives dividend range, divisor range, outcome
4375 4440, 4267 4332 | 1.22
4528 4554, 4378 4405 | 1.17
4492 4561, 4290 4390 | 1.28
